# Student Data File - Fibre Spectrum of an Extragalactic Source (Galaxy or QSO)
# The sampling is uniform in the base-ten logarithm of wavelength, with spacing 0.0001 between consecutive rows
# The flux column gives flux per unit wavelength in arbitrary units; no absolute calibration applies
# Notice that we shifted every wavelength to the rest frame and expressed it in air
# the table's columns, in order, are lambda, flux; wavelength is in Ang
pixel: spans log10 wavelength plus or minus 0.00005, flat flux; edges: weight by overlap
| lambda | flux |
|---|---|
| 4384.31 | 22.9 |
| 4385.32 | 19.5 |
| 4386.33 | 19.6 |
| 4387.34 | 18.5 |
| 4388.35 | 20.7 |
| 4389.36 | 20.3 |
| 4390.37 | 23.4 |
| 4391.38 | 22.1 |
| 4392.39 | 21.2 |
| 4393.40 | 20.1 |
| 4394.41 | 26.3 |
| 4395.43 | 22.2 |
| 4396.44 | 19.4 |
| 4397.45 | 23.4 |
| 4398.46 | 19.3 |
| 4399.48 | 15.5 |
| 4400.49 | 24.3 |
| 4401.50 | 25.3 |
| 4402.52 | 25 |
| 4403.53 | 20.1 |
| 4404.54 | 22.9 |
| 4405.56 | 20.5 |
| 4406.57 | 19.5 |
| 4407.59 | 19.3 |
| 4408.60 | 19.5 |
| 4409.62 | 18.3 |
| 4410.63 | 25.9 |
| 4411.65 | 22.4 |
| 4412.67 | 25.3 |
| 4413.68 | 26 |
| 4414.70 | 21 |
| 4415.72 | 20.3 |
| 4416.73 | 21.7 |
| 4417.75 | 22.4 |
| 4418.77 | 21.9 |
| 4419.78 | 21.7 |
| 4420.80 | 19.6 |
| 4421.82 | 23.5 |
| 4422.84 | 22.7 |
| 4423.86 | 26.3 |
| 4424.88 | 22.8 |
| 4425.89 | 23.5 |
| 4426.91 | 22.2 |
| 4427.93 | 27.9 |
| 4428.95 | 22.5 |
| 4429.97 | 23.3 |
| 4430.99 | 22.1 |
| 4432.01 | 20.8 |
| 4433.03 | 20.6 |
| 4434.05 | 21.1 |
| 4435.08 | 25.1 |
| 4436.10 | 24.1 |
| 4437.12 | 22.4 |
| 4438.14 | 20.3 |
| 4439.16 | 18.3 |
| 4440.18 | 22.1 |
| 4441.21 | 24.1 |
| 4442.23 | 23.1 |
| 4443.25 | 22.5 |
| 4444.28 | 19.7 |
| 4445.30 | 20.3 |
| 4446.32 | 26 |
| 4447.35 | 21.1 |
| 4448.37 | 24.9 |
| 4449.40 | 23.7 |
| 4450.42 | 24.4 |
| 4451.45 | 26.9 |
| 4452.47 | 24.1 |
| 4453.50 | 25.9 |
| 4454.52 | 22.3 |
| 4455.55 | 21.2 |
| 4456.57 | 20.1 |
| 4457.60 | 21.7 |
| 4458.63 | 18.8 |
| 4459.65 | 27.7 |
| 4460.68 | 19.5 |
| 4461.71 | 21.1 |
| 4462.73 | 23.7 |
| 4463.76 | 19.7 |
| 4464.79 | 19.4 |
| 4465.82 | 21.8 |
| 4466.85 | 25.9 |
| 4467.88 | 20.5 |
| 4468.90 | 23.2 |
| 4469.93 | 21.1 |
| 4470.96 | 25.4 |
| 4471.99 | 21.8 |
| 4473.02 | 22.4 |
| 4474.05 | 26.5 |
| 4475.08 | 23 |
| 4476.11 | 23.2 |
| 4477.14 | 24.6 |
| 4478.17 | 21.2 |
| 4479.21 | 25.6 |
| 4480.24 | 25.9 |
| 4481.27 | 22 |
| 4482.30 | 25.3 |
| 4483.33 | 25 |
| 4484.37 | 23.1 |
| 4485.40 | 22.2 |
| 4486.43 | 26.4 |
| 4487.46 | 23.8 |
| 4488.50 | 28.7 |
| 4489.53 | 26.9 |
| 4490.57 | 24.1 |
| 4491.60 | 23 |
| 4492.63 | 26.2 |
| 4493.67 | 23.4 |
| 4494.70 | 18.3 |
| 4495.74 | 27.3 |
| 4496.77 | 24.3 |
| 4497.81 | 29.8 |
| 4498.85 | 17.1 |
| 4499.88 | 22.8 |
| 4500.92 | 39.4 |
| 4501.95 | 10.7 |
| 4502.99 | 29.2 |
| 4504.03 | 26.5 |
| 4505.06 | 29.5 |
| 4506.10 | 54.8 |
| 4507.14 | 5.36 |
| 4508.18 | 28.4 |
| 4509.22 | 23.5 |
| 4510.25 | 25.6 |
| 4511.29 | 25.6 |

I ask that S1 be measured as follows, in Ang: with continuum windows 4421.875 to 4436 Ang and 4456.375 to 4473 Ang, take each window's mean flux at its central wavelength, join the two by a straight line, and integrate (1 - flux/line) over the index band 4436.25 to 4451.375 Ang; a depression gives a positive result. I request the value 0.1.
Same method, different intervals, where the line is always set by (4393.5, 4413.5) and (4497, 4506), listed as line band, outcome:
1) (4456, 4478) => 2.4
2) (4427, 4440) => 0.6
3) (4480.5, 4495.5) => 1.1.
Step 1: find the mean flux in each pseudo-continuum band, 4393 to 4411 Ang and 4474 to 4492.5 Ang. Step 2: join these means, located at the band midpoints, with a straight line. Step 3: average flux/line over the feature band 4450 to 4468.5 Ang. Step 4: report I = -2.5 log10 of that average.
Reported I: 0.051 mag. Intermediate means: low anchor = 21.5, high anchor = 24.5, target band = 22.5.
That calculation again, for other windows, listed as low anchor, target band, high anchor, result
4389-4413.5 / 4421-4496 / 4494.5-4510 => 0.05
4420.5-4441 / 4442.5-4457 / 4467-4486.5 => 0.00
